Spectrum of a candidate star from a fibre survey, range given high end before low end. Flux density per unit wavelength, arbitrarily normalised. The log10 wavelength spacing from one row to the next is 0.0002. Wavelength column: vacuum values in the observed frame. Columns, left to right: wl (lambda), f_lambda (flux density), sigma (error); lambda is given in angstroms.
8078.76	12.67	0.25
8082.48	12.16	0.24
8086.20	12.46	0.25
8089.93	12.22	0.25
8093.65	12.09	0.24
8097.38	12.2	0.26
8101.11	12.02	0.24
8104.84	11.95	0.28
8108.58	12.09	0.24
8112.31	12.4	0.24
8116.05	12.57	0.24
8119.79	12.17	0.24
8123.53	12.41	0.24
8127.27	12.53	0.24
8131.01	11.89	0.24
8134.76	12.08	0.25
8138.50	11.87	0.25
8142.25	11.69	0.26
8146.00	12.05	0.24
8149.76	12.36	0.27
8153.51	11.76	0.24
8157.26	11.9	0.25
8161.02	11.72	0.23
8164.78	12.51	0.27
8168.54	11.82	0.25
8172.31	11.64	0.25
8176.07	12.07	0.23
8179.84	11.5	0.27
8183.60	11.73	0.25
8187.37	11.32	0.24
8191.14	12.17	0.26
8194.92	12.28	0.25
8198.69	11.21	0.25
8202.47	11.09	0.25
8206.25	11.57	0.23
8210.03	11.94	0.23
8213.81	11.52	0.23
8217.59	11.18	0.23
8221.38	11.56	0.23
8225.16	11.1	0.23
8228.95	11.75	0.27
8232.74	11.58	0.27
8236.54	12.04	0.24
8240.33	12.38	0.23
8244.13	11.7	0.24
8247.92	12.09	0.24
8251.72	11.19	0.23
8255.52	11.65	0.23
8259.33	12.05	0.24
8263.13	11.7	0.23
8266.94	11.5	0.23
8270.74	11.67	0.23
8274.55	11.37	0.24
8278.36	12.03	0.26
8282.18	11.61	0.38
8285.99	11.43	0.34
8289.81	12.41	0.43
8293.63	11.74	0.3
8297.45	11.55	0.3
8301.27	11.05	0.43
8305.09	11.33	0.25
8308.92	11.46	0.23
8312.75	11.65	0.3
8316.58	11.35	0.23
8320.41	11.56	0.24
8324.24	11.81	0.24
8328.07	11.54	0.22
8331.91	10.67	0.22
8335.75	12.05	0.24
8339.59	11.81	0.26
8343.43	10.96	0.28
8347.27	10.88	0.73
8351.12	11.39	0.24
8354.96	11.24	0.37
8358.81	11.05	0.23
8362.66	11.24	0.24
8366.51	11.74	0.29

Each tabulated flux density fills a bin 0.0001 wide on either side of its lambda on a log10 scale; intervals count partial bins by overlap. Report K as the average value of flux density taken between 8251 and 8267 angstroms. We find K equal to 11.7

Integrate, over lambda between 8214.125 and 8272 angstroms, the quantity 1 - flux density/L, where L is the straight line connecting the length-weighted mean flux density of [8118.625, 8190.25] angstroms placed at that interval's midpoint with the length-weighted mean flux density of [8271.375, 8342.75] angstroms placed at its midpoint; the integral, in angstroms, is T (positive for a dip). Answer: 0.3 angstroms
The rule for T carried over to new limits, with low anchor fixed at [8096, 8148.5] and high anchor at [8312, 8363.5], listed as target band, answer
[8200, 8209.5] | 0.35 angstroms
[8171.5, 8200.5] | 0.40 angstroms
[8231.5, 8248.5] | -0.36 angstroms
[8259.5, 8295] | -0.46 angstroms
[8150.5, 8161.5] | 0.14 angstroms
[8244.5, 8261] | -0.09 angstroms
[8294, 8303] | 0.10 angstroms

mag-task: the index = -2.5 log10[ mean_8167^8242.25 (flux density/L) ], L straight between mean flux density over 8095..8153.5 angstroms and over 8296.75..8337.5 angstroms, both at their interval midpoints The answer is 0.02 mag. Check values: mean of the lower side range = 12.1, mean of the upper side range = 11.5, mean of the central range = 11.7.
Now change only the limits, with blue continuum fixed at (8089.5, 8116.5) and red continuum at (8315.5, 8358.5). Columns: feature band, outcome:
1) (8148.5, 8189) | 0.01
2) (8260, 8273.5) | 0.00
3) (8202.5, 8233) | 0.03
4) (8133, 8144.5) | 0.01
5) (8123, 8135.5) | -0.01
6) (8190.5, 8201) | 0.00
